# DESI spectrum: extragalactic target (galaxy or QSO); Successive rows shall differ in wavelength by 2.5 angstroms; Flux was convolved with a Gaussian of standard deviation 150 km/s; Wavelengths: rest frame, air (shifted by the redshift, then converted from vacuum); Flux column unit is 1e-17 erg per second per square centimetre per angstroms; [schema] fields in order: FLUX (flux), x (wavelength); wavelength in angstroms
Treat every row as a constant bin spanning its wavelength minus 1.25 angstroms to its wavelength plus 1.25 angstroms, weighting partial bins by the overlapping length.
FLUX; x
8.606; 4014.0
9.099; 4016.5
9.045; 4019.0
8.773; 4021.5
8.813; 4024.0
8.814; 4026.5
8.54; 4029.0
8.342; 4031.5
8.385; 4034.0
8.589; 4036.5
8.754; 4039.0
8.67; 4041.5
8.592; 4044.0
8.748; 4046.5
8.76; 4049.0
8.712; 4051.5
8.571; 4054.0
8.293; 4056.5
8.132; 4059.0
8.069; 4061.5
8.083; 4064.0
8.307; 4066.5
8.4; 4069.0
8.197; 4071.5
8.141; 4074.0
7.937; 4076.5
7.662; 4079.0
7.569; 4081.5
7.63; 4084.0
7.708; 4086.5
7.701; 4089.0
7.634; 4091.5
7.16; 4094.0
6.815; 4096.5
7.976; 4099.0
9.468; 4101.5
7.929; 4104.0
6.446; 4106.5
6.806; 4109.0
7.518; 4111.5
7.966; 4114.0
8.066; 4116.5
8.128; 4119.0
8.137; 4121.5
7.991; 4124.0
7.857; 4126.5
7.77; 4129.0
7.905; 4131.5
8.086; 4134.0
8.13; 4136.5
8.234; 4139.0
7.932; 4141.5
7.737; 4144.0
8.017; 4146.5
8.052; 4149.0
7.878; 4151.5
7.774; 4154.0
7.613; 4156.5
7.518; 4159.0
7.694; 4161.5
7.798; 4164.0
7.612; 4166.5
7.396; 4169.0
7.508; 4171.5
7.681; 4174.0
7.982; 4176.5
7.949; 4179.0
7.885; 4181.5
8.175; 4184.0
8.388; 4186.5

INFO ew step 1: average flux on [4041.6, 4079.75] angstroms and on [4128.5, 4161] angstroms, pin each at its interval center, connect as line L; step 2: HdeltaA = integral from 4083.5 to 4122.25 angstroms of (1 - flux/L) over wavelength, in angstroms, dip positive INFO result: 2.01 angstroms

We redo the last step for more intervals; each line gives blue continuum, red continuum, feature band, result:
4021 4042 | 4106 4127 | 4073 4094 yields 0.9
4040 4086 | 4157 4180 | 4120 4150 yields -0.5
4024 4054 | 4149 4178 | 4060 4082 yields 0.9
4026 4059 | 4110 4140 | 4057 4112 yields 3.1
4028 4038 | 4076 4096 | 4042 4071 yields -1.2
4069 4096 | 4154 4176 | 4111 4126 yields -0.6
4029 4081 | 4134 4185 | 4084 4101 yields 1.2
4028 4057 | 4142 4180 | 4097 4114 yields 1.0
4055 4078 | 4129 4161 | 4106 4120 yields 0.8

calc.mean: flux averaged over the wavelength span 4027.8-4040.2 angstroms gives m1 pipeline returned 8.52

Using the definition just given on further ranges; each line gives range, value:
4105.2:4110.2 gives 6.64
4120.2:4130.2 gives 7.94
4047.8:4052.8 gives 8.73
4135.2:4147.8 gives 8.01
